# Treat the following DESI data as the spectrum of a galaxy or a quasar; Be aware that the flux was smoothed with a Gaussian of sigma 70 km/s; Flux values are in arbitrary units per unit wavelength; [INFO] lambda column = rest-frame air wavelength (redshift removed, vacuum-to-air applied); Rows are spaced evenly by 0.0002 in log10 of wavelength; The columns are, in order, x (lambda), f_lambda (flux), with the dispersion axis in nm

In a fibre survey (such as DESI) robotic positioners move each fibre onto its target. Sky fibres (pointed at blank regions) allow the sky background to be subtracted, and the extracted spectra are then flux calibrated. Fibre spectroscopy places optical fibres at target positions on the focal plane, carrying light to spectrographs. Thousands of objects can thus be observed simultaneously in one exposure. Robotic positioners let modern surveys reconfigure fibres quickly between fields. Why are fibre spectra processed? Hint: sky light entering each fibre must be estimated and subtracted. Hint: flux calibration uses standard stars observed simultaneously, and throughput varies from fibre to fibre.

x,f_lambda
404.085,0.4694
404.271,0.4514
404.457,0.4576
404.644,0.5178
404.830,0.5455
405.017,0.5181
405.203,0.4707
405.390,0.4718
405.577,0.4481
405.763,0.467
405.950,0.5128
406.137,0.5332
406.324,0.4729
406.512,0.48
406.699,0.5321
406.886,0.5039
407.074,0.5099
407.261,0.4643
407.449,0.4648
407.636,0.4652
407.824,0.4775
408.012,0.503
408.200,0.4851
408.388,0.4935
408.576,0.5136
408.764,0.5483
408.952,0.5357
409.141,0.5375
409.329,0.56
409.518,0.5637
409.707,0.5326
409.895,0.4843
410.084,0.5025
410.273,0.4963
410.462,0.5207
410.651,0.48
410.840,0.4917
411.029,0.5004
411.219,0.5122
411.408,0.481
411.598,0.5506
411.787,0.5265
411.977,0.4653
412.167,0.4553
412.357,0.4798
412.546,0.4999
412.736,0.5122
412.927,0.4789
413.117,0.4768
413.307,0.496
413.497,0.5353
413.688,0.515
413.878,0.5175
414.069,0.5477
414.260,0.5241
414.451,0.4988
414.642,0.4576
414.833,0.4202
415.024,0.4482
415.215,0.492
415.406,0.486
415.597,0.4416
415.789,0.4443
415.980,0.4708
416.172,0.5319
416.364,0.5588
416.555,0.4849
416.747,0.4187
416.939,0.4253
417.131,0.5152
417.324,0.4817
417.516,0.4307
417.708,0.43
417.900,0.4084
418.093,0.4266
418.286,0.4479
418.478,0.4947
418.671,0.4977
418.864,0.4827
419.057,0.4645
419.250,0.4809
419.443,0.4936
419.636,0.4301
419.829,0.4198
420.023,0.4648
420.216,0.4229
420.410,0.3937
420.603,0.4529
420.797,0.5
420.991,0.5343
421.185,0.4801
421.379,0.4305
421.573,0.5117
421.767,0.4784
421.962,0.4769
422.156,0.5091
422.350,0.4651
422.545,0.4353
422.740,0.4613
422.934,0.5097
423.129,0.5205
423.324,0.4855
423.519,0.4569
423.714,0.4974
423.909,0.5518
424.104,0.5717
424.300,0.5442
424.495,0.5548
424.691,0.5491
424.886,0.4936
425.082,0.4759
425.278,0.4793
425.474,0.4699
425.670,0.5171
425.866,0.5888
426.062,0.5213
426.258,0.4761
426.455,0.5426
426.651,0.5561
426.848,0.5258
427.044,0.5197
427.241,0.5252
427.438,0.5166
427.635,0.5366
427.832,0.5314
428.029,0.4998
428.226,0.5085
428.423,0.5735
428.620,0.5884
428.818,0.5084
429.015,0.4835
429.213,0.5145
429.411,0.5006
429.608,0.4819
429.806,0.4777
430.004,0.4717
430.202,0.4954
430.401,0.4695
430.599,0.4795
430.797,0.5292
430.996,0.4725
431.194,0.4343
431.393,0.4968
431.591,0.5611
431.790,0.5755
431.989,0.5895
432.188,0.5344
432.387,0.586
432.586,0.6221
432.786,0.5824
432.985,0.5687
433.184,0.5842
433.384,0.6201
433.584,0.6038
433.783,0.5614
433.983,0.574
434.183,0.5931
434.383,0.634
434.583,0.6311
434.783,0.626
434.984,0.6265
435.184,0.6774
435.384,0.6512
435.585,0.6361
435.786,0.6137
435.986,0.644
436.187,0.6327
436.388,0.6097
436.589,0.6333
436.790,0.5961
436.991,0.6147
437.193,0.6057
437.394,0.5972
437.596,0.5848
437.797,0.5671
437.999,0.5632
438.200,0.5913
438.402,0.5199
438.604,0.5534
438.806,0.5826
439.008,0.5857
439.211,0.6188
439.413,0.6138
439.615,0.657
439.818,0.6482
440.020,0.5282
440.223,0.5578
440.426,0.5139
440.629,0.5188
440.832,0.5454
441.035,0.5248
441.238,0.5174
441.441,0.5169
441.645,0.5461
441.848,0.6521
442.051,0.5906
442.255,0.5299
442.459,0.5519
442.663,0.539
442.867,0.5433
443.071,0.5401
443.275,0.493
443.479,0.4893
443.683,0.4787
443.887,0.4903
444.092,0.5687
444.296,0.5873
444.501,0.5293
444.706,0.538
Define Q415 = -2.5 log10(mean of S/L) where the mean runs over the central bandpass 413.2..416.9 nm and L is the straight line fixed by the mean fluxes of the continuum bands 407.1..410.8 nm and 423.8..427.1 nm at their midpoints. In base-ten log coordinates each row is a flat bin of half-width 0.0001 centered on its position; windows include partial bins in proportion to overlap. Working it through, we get 0.06 mag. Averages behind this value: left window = 0.507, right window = 0.526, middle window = 0.488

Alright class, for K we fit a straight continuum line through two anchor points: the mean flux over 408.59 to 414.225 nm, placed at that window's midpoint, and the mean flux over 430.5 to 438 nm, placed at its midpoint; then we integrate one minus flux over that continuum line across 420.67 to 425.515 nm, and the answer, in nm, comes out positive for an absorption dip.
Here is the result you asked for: 0.46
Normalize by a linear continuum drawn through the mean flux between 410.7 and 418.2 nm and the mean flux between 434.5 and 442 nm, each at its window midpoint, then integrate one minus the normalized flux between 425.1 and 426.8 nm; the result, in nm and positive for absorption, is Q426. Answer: 0.059 nm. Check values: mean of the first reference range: 0.483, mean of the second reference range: 0.592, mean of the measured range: 0.517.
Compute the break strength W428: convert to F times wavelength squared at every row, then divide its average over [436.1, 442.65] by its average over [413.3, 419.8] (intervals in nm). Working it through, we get 1.3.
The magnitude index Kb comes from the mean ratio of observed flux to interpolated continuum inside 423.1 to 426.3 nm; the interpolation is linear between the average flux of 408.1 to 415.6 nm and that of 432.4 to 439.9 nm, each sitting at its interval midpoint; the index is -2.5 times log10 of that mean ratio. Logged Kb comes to 0.08 mag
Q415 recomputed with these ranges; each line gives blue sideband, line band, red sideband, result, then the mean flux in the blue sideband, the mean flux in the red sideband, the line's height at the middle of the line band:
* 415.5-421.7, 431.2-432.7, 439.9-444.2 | -0.108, 0.465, 0.536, 0.505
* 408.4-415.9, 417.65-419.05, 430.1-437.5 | 0.150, 0.501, 0.583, 0.524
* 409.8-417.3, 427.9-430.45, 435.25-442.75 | 0.084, 0.491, 0.583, 0.547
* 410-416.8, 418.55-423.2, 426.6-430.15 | 0.074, 0.493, 0.517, 0.505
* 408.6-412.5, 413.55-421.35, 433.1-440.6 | 0.137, 0.511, 0.601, 0.535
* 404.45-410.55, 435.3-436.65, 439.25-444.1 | -0.167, 0.503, 0.549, 0.541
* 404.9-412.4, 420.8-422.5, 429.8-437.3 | 0.119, 0.501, 0.578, 0.541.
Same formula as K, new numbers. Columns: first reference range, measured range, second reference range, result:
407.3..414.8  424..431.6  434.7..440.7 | 0.68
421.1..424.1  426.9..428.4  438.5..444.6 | -0.05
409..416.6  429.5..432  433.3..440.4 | 0.34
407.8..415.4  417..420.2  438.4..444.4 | 0.35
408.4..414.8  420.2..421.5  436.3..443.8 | 0.16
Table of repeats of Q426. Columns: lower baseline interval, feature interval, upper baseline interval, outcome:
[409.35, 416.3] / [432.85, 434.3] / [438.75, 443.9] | -0.132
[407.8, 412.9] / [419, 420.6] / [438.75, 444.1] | 0.231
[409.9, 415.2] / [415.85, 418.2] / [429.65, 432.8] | 0.173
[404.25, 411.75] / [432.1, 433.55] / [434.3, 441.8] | -0.027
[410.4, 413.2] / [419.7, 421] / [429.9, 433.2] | 0.156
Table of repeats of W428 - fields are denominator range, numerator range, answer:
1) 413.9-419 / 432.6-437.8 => 1.41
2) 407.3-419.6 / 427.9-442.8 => 1.28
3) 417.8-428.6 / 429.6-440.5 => 1.23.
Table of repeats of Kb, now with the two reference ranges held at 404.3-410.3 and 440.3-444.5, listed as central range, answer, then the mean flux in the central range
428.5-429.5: 0.01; 0.52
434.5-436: -0.20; 0.638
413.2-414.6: -0.02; 0.516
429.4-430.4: 0.09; 0.483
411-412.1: 0.00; 0.505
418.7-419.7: 0.09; 0.474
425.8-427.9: -0.02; 0.53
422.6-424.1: 0.04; 0.501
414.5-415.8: 0.12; 0.458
